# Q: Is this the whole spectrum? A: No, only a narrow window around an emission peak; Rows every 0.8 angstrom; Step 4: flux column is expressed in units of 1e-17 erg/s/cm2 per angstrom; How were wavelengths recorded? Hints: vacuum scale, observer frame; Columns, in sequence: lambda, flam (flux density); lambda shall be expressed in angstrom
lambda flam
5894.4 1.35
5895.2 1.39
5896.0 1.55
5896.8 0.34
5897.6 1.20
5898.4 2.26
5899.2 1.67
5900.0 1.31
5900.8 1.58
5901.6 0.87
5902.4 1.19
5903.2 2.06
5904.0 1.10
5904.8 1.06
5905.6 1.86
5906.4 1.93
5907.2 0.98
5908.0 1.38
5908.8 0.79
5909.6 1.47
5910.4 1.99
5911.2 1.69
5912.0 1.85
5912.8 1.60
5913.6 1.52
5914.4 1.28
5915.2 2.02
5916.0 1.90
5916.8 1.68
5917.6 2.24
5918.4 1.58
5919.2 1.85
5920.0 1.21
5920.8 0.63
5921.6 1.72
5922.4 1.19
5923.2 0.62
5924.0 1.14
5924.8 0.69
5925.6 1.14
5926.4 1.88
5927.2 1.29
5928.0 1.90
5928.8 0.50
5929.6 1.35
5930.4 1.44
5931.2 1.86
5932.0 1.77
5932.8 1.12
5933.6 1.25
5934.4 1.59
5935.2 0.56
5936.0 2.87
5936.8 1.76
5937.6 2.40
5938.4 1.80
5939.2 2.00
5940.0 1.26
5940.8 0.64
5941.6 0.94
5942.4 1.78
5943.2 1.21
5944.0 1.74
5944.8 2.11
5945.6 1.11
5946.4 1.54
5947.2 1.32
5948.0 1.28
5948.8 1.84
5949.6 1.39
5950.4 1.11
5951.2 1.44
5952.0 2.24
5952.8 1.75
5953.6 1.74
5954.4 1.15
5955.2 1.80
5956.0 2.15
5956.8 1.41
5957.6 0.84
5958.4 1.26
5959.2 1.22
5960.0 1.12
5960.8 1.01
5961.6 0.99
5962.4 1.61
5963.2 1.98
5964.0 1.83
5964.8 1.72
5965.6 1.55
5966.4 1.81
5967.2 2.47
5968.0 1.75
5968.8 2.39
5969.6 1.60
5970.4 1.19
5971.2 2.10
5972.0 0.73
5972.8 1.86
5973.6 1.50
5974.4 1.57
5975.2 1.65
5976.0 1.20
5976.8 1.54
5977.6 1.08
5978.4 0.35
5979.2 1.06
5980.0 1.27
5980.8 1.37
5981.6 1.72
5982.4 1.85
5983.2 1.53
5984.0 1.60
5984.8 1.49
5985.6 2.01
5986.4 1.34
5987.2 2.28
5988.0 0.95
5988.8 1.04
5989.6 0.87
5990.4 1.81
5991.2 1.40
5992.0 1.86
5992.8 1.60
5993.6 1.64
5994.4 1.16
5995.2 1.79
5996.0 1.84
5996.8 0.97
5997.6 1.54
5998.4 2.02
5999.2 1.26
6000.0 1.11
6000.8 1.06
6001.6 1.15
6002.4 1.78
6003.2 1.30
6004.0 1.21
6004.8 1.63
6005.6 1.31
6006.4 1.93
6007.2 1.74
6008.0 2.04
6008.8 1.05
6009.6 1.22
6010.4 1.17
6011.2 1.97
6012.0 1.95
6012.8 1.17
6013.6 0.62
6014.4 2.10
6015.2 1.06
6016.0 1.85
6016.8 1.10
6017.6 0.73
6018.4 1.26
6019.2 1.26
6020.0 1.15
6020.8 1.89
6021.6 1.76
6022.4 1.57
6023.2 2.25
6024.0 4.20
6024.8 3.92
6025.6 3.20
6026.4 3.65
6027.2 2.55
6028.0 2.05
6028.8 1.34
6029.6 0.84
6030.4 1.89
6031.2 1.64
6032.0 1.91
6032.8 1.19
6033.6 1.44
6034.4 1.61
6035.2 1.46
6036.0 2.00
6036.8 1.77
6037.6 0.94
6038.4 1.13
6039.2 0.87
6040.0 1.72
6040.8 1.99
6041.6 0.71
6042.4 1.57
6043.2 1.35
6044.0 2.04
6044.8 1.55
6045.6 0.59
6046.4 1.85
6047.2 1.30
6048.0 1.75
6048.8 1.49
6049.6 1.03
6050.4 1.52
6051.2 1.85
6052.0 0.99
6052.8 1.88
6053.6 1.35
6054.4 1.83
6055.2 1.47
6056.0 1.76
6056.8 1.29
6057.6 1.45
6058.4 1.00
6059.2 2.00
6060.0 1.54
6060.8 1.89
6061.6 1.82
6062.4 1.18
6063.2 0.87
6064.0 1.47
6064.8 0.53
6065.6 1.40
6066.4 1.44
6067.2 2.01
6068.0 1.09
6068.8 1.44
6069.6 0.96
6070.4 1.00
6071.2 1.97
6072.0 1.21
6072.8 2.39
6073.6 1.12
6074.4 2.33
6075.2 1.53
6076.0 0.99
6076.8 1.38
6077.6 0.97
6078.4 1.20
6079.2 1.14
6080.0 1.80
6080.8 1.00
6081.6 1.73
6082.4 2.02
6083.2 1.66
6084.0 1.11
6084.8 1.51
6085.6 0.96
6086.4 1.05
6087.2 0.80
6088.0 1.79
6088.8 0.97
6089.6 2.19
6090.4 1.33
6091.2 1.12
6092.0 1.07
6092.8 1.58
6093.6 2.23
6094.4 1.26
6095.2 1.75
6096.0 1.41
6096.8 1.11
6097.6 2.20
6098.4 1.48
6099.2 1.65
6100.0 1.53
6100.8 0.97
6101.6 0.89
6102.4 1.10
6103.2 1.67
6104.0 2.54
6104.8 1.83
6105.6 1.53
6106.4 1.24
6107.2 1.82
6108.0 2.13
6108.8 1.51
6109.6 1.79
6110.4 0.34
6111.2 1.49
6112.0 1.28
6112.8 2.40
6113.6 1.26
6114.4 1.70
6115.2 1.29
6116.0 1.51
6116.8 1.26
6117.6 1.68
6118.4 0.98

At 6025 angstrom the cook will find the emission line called [O III]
